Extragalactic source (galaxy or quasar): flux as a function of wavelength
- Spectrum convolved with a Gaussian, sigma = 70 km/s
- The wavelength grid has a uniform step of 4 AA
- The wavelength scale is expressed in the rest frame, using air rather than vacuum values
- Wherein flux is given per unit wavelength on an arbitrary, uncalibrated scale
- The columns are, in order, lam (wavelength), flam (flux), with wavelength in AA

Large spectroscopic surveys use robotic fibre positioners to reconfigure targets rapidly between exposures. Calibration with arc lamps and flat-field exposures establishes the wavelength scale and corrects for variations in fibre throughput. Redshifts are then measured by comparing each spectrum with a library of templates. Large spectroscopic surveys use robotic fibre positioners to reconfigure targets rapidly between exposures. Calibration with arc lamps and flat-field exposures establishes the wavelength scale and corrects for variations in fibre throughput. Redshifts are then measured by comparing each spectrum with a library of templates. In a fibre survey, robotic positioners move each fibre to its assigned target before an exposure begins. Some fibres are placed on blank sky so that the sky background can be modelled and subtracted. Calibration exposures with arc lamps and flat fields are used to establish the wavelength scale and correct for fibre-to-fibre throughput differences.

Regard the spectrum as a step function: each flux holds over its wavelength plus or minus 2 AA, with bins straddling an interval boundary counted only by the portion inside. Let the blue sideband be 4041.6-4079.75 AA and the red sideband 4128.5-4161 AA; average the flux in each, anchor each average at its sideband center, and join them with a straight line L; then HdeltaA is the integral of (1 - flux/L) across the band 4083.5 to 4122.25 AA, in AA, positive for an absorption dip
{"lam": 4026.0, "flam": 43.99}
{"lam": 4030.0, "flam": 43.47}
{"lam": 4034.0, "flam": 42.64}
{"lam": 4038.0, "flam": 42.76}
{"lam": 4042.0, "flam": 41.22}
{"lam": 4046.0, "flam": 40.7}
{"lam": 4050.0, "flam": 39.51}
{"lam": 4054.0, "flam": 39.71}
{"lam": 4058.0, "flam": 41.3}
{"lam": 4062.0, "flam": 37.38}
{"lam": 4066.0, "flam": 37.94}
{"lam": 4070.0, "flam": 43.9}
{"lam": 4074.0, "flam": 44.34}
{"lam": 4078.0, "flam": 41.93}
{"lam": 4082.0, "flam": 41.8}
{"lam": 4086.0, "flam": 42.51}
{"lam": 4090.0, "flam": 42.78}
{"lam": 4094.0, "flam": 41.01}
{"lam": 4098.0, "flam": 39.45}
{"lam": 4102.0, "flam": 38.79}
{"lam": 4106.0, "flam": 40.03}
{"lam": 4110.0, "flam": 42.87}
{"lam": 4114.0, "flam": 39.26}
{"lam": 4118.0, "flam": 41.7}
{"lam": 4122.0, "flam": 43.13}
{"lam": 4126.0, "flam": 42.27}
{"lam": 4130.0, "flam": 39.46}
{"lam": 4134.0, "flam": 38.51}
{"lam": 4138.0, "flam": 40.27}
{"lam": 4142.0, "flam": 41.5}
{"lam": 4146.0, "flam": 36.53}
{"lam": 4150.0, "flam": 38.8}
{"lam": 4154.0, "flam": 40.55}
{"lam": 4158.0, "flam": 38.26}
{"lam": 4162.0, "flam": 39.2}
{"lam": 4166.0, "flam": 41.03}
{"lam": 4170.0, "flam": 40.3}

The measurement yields -1.04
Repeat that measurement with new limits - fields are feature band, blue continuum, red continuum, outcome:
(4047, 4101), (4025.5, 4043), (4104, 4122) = 1.3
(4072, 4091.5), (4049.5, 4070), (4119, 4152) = -1.4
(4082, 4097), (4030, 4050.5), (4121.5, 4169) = -0.4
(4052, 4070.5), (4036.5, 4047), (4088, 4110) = 0.7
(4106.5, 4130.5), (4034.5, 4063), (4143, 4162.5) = -1.3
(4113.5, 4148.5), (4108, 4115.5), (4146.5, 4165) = 0.0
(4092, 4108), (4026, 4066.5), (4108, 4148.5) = 0.3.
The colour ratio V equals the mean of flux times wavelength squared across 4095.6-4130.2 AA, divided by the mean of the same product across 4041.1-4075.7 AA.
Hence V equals 1.03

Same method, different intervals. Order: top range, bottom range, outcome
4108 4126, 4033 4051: 1.05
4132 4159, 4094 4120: 0.99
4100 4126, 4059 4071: 1.06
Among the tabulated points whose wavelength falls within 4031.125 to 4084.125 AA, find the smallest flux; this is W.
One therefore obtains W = 37.38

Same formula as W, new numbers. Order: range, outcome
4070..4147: 36.53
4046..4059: 39.51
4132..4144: 38.51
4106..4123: 39.26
